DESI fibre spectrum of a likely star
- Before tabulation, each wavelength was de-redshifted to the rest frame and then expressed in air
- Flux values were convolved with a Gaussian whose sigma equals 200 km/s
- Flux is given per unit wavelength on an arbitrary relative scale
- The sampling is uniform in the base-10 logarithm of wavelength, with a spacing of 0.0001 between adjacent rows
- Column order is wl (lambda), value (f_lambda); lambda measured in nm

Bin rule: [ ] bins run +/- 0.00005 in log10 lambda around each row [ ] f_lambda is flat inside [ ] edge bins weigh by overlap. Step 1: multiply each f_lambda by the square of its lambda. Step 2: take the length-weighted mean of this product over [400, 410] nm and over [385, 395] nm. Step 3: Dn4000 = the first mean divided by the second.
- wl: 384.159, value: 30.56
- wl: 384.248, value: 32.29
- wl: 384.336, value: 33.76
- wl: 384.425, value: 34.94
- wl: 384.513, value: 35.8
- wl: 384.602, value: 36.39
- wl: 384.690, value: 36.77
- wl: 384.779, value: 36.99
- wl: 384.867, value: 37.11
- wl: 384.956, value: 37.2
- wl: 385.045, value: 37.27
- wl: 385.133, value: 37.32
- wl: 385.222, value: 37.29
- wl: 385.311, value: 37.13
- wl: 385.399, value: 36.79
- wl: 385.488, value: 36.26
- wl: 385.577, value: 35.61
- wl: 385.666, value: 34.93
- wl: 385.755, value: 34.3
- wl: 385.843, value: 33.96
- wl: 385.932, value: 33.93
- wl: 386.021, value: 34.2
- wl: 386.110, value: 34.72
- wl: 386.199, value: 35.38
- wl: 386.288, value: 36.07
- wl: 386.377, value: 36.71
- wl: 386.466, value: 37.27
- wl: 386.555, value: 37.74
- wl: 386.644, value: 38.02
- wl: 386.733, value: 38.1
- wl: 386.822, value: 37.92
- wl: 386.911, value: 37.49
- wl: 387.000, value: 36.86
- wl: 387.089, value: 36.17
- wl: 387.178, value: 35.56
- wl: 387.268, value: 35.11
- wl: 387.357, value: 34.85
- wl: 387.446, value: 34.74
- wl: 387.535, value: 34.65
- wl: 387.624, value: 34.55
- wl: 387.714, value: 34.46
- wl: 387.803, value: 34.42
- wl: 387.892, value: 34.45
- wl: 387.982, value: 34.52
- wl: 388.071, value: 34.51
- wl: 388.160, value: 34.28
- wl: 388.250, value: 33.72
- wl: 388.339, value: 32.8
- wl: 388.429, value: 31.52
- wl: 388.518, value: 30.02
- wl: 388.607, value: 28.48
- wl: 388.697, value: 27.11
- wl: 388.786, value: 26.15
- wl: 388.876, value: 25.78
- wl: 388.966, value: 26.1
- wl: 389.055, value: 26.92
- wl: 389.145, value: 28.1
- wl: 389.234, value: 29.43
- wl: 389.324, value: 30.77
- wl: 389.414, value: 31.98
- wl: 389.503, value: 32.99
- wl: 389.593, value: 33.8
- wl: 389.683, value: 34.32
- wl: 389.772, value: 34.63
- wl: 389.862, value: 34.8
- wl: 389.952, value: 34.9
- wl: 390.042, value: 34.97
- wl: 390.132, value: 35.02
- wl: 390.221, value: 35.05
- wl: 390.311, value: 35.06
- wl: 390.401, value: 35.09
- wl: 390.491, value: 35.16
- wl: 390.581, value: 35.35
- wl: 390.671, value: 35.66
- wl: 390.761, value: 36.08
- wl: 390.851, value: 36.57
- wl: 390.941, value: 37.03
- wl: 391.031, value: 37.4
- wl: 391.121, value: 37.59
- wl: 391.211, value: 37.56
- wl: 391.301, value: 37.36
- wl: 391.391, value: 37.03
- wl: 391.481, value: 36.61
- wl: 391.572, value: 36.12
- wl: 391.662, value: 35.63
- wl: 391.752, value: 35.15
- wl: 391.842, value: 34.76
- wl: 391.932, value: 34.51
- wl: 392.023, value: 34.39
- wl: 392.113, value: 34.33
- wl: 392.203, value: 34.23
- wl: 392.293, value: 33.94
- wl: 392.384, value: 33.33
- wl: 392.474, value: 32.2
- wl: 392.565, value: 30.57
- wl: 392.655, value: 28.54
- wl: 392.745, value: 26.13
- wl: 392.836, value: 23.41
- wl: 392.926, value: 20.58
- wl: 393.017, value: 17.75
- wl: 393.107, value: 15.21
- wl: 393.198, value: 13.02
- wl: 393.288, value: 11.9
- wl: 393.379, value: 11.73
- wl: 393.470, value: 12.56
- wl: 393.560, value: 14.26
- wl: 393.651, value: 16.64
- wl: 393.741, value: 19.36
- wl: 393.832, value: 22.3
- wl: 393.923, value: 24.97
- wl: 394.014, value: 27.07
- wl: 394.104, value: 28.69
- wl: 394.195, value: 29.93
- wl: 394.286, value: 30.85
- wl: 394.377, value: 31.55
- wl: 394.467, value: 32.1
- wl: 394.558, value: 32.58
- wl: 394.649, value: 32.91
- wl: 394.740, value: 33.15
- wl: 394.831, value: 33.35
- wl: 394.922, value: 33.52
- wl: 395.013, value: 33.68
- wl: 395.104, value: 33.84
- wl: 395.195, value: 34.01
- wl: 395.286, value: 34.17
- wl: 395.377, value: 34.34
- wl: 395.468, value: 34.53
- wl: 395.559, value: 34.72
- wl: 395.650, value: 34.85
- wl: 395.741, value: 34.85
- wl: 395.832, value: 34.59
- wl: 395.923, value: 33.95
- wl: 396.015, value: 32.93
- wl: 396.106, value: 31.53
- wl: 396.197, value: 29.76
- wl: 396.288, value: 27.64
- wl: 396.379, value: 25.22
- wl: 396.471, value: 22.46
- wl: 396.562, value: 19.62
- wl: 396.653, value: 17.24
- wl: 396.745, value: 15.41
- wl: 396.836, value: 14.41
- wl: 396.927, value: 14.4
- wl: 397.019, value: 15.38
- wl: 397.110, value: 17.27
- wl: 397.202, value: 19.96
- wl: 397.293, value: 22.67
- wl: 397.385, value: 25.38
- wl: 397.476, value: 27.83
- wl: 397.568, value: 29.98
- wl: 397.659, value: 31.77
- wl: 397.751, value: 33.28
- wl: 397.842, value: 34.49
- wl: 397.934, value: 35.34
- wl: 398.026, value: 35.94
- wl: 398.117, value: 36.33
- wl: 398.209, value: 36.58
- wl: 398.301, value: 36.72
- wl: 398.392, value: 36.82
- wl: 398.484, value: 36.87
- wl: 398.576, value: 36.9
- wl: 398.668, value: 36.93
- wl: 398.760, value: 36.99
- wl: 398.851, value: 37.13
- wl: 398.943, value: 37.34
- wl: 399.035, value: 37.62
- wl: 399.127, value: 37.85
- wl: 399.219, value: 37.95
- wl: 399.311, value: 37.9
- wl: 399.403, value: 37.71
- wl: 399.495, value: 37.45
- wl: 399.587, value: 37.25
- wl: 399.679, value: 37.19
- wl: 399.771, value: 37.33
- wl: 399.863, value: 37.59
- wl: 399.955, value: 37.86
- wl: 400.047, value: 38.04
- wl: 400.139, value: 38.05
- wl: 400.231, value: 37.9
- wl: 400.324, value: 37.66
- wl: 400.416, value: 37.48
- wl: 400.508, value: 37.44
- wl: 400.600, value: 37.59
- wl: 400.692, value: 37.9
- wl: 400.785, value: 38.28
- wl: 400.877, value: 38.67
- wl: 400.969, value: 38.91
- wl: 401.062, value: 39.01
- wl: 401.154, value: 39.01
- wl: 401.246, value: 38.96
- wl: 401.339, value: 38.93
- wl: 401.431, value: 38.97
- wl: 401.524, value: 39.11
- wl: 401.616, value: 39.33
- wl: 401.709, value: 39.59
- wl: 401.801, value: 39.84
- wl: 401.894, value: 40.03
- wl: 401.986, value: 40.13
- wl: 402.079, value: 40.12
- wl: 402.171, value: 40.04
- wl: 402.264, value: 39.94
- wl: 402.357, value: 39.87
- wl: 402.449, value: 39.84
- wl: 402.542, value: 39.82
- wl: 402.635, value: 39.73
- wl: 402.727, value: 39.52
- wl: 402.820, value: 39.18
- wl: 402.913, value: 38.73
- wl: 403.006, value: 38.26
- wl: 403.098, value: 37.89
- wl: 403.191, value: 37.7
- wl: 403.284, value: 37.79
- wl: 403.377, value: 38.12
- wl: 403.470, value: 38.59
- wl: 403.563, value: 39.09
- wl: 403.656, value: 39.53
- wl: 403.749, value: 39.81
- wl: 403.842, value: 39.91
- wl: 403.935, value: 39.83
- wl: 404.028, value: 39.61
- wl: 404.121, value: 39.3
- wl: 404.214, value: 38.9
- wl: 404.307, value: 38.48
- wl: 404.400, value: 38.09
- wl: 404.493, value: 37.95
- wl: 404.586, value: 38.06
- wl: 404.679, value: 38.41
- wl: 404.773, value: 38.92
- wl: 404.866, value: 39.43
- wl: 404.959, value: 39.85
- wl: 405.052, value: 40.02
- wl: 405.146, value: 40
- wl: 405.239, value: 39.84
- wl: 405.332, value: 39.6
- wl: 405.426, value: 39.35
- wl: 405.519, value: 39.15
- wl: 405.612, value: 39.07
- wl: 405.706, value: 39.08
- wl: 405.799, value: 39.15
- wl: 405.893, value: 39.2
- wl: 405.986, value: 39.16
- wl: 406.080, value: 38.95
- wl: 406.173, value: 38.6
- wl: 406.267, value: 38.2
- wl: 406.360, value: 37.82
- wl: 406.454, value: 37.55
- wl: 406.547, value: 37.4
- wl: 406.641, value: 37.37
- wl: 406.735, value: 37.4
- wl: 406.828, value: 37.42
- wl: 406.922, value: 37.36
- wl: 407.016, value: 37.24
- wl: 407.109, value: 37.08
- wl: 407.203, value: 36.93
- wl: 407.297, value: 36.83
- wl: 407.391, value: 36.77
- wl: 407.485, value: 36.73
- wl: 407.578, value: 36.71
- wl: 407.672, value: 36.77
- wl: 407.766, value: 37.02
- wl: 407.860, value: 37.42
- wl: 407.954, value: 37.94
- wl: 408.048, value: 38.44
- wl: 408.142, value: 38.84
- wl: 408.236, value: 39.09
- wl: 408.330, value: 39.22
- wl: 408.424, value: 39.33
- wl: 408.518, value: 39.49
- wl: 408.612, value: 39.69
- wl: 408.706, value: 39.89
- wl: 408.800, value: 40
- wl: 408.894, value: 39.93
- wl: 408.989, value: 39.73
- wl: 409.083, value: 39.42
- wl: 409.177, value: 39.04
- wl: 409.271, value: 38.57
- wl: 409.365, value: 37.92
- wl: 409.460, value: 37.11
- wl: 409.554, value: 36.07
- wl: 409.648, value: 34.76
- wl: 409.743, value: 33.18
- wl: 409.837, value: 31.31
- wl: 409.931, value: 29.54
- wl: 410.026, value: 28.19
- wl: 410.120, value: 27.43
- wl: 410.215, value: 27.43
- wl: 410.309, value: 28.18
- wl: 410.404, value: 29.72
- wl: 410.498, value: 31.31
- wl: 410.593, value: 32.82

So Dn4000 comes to 1.30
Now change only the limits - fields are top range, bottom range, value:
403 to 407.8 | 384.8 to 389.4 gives 1.24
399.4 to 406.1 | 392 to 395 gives 1.57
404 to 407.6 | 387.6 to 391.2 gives 1.26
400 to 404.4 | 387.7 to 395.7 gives 1.33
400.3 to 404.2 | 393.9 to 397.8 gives 1.42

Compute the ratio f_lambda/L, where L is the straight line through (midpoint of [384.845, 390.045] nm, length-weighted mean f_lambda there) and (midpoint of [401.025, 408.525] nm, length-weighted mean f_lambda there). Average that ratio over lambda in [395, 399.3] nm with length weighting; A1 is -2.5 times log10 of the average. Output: 0.194 mag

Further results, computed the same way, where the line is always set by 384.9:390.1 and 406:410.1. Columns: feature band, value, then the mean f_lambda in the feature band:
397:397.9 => 0.33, 26.2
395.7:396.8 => 0.30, 27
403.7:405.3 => -0.07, 39.2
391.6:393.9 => 0.35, 25.1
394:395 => 0.11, 31.6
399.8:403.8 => -0.07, 38.8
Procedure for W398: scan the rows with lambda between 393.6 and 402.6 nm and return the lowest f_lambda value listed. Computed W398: 14.4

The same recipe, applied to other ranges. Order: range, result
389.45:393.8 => 11.73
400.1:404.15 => 37.44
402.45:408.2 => 36.71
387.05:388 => 34.42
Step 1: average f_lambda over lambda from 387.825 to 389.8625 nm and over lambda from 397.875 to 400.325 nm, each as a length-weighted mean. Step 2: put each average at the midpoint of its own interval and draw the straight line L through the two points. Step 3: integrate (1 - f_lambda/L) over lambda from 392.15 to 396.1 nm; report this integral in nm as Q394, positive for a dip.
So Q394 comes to 0.74 nm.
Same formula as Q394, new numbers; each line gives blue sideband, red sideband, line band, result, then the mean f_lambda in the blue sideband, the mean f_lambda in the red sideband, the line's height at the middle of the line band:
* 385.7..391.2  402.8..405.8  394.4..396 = 0.10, 34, 39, 36.1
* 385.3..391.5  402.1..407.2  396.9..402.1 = 0.28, 34.3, 38.8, 37.4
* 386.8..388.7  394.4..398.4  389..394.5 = 0.35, 34.1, 29.5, 32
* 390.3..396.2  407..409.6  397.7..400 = -0.24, 30.5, 38.2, 33.4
